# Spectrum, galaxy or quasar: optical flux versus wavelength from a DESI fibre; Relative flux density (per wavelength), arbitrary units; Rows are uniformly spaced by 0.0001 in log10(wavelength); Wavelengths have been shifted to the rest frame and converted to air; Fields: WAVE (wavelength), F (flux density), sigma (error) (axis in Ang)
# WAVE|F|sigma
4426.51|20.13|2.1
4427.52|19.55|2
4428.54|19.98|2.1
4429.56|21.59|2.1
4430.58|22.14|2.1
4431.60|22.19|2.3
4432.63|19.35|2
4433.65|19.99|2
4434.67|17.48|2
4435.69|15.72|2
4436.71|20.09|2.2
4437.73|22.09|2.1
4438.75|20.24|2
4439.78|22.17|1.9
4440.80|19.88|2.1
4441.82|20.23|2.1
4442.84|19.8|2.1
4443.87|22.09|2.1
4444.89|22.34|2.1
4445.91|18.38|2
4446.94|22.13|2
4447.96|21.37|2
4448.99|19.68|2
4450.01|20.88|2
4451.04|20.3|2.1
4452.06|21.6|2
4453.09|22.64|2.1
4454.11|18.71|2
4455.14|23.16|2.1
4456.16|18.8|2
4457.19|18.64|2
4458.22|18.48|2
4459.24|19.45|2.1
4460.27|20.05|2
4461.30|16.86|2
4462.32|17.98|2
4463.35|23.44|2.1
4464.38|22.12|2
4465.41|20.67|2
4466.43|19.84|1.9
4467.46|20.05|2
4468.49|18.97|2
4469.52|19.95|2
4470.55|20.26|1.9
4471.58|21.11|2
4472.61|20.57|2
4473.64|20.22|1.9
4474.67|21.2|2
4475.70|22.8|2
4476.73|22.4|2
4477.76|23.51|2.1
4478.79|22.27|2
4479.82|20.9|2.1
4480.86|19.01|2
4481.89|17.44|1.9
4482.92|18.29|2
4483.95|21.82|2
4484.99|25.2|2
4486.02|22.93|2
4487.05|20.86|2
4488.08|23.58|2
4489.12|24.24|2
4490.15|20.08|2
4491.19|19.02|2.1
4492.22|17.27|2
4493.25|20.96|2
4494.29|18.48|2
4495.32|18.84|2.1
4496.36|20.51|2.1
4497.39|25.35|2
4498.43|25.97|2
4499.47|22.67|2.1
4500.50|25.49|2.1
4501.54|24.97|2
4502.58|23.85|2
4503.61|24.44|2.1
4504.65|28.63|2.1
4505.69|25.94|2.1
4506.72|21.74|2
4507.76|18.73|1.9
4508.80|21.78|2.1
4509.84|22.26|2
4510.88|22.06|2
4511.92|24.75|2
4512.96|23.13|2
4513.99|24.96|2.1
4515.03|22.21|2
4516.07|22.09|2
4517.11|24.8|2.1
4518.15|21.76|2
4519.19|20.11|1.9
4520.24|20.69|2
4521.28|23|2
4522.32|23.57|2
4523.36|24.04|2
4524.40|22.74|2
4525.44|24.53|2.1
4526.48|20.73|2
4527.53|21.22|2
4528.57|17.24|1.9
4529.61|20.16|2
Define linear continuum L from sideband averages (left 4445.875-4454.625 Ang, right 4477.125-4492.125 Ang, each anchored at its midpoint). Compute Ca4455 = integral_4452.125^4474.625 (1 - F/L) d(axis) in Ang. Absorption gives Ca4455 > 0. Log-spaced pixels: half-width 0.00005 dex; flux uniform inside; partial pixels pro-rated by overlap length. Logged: 0.9 Ang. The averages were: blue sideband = 20.7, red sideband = 21.3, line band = 20.1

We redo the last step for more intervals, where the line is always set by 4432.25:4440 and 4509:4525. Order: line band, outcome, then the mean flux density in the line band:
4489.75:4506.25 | -0.5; 22.7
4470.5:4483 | 0.2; 20.9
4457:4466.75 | 0.4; 19.8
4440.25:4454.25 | -0.5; 20.8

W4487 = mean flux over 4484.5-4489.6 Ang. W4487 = 23.4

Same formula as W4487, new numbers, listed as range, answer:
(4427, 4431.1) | 20.9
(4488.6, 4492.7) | 20.2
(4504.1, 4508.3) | 23.7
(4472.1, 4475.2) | 20.7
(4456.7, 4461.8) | 18.7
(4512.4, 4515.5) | 23.5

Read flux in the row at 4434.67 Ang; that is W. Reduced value 17.48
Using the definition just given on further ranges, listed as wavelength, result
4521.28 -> 23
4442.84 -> 19.8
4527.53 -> 21.22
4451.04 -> 20.3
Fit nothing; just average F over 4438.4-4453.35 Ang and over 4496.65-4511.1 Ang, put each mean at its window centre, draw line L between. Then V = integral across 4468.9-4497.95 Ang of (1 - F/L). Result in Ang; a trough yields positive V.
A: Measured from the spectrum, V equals 2.22 Ang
